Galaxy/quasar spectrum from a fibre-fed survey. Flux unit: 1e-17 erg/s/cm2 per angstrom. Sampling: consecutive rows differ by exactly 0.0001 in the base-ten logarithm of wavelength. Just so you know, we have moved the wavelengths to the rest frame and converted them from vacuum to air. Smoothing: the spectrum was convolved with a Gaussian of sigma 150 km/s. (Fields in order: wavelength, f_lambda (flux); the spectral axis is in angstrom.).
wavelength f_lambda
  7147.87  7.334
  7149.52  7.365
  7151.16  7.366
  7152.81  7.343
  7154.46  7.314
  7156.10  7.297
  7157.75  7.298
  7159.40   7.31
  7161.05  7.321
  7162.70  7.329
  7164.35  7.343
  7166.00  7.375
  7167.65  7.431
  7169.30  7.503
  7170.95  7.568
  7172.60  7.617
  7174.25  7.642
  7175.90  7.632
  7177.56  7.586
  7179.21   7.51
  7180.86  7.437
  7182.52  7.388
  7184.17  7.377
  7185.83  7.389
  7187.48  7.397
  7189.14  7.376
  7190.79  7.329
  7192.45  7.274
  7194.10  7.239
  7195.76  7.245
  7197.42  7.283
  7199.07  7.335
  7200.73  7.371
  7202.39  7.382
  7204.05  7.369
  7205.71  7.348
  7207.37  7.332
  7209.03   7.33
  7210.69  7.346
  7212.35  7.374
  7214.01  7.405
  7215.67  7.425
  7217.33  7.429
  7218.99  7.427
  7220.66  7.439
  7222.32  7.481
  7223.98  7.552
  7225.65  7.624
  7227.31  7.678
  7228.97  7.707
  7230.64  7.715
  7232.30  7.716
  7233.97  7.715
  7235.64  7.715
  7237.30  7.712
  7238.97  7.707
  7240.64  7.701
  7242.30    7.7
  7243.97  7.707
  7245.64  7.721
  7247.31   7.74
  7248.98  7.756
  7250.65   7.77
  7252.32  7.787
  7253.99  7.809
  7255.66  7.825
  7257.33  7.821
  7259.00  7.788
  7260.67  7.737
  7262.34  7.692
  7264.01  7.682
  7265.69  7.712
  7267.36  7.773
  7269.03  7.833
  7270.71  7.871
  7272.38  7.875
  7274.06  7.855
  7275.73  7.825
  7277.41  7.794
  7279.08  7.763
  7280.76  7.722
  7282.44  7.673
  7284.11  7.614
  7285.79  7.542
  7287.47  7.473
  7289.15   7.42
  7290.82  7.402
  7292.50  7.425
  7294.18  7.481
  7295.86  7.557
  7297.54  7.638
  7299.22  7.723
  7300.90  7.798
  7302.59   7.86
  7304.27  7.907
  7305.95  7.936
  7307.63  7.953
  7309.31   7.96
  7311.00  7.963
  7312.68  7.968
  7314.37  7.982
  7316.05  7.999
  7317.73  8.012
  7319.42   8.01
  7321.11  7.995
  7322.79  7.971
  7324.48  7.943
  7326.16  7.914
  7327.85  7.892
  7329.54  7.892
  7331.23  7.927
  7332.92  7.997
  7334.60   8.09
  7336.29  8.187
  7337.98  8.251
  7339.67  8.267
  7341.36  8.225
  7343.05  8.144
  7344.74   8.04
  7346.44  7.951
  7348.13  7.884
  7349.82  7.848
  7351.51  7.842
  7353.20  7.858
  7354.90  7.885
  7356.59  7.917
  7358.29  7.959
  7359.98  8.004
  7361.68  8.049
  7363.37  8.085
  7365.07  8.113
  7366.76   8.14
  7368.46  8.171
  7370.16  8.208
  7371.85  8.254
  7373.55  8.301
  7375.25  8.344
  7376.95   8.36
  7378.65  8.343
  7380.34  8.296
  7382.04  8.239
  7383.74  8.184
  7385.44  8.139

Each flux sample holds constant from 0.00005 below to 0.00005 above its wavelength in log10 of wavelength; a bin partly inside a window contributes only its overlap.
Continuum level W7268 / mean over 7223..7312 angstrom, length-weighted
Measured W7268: 7.73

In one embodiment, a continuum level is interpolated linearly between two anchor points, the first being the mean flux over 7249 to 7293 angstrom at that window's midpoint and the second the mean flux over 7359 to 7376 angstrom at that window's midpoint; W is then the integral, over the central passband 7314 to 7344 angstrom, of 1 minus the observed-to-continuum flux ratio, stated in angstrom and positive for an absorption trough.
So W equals -0.2 angstrom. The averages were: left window 7.72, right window 8.17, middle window 8.04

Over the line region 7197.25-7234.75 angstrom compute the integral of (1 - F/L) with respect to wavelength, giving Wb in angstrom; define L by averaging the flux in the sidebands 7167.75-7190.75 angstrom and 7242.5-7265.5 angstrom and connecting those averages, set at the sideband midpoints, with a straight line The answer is 0.7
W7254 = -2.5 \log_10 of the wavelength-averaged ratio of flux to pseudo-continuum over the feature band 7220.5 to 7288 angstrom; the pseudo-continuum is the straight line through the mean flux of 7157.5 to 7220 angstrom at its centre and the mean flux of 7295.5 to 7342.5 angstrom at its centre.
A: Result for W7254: -0.01 mag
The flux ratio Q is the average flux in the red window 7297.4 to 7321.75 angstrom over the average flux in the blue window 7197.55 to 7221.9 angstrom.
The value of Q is 1.1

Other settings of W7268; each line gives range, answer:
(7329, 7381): 8.09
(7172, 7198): 7.42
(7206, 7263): 7.63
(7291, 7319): 7.81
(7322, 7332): 7.92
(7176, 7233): 7.43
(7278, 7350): 7.87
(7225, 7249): 7.71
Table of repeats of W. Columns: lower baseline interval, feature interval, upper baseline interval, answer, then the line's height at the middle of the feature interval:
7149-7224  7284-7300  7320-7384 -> 0.6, 7.83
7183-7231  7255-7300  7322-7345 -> 0.5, 7.77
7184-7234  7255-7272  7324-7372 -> -0.2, 7.66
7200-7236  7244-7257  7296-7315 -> -0.2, 7.63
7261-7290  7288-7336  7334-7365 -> 0.1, 7.87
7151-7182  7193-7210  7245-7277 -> 0.5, 7.56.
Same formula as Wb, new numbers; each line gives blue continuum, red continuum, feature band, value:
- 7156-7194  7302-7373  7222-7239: -0.1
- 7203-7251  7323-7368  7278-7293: 0.4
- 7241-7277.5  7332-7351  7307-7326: 0.0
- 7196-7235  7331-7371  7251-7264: -0.2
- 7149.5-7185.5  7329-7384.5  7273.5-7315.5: 0.8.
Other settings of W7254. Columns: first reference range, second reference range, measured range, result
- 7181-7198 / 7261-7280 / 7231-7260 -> -0.01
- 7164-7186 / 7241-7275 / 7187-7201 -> 0.04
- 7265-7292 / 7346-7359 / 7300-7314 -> -0.02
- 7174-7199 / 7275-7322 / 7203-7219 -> 0.01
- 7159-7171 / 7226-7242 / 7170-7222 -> 0.02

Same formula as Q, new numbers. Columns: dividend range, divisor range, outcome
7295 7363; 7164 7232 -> 1.07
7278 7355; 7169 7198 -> 1.06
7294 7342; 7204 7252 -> 1.05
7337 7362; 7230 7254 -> 1.04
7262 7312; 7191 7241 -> 1.03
